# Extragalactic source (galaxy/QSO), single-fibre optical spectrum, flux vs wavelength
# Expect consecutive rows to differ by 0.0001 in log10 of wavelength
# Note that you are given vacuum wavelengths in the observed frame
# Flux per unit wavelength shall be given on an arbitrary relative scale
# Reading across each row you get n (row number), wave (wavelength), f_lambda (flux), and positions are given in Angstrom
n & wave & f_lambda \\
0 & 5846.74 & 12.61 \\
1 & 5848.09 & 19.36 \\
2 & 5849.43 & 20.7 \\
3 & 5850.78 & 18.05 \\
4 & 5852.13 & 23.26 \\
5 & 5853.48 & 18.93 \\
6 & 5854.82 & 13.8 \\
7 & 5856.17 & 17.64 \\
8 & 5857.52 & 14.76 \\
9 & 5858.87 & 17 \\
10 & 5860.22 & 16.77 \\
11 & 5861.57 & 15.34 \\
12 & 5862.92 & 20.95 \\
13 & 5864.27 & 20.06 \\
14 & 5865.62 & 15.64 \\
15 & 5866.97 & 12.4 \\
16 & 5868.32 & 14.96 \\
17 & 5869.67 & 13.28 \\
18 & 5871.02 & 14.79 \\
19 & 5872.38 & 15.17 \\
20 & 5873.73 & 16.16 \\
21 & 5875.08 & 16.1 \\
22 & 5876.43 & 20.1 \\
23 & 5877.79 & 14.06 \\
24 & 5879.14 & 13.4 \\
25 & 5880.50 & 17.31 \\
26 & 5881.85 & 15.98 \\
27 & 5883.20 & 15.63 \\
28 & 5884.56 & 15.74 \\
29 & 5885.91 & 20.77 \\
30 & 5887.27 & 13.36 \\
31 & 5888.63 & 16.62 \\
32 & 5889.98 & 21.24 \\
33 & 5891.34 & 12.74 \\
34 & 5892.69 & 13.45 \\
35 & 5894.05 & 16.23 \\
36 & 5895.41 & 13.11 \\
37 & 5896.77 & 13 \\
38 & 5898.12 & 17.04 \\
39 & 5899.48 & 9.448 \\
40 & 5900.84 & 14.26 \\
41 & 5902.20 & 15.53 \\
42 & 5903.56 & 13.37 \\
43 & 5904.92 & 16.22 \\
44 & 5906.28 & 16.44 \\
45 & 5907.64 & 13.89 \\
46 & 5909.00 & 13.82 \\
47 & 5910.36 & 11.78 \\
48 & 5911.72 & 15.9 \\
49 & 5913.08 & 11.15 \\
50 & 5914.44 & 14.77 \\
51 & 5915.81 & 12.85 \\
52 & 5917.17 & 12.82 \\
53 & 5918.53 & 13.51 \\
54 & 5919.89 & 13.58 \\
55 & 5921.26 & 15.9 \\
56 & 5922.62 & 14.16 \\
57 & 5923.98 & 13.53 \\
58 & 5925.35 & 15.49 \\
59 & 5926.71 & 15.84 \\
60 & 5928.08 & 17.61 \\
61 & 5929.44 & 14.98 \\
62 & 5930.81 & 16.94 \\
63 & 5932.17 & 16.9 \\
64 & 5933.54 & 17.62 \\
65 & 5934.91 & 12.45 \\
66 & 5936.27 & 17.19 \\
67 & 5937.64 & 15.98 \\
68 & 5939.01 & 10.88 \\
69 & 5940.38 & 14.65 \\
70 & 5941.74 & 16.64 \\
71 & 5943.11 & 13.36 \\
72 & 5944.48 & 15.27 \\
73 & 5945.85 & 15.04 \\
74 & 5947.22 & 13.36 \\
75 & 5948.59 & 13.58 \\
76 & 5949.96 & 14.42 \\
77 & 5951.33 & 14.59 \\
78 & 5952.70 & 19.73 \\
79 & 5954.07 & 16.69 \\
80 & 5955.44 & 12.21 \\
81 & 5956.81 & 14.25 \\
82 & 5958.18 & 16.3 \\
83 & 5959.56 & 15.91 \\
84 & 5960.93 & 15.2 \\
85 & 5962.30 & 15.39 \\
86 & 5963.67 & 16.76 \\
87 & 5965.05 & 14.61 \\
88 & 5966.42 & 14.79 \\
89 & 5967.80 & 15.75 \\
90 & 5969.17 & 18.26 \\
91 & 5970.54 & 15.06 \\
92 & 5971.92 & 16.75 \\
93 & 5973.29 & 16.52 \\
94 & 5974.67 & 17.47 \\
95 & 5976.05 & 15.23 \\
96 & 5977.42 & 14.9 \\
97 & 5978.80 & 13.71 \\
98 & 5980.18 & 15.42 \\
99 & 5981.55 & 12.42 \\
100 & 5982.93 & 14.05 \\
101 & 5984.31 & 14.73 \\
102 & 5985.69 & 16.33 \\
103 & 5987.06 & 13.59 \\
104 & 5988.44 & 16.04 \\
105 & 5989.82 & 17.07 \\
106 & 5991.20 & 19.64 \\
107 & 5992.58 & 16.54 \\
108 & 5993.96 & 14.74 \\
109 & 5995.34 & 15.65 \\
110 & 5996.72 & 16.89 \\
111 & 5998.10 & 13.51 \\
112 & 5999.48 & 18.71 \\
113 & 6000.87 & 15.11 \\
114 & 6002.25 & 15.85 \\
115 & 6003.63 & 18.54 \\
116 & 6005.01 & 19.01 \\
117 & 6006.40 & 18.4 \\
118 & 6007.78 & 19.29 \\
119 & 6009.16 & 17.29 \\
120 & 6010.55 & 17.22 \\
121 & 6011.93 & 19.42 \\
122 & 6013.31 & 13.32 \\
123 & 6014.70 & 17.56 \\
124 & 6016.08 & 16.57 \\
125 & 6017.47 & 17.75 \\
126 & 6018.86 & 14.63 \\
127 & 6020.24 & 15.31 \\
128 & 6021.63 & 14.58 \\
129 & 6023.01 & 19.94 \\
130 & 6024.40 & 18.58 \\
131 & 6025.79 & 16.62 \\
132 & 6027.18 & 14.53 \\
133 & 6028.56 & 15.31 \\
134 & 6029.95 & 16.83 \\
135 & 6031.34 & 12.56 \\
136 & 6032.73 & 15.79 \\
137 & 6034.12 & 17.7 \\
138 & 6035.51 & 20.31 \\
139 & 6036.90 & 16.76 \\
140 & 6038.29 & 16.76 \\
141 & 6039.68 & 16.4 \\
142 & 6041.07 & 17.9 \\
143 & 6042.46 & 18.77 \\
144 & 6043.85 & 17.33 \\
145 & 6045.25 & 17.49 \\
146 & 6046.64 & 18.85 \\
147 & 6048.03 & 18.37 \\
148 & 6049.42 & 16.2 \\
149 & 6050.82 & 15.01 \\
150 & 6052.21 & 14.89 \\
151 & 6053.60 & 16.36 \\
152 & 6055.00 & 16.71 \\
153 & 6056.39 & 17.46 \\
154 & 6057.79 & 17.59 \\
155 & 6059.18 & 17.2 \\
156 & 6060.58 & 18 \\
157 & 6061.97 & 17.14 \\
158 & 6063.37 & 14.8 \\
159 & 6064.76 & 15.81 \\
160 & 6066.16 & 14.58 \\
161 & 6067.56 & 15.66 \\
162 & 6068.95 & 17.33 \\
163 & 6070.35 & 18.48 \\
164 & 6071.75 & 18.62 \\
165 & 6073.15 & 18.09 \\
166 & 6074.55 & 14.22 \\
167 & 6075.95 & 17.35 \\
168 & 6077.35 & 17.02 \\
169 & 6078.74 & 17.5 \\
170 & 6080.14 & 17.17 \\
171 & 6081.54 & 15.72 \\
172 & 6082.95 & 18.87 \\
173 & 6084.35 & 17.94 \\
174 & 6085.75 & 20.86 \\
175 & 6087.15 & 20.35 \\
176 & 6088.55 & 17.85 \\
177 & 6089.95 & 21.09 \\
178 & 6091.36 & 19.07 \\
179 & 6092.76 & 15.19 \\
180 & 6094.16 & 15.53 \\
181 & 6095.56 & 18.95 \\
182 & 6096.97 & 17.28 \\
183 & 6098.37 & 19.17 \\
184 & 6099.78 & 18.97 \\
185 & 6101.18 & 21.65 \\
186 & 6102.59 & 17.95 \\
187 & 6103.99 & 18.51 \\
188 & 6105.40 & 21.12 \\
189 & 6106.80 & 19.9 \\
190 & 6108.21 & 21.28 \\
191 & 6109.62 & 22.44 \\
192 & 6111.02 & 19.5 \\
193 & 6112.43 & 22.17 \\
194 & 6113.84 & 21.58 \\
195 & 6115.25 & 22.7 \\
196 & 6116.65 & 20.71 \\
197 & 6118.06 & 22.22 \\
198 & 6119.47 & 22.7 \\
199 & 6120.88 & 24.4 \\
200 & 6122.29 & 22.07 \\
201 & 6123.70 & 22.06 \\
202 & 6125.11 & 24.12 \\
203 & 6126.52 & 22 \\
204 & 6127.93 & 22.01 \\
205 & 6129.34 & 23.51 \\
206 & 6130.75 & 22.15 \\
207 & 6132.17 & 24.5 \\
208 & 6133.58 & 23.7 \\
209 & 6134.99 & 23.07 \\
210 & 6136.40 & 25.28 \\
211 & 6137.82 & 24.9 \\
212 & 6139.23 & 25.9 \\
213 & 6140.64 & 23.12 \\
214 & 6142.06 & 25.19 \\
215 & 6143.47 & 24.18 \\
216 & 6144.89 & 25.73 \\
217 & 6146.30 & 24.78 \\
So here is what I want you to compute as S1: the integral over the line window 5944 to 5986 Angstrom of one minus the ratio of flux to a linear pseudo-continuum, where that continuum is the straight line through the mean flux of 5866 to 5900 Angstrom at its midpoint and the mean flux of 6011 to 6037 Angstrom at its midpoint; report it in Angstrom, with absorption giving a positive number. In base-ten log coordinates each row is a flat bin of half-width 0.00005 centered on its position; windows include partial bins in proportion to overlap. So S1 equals 1.9 Angstrom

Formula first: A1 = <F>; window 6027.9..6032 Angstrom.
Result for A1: 14.9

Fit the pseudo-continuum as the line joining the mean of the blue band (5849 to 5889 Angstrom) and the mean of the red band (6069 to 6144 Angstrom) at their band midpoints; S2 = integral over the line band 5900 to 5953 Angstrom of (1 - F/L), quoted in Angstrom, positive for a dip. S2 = 8.6 Angstrom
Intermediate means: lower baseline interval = 16.6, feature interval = 14.7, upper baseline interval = 20.6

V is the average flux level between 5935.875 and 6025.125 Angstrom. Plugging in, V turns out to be 15.9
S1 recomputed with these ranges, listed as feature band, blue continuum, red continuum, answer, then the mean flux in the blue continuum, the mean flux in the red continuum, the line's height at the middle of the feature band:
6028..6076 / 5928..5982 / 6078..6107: 2.2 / 15.4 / 18.6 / 17.6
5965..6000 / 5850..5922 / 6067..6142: 3.8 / 15.5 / 20.4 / 17.6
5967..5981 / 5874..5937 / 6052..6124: 0.5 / 15.1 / 18.7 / 16.4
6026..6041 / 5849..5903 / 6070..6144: 2.2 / 16.1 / 20.6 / 19.2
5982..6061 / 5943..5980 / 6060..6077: -2.9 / 15.4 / 16.7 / 16.1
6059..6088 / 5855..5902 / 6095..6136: 4.5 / 15.7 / 21.5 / 20.5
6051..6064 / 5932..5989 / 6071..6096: 0.5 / 15.2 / 17.8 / 17.3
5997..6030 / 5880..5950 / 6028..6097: -0.8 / 14.9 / 17.2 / 16.4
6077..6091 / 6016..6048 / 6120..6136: 1.2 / 16.9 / 23.1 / 20.2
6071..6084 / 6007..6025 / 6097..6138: 1.8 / 17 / 21.8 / 19.9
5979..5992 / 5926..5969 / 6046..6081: 0.3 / 15.4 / 16.8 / 15.8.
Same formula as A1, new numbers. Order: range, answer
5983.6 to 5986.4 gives 15.5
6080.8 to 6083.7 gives 17.3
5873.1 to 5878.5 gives 16.6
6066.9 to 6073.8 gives 17.6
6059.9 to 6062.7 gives 17.5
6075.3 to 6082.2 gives 17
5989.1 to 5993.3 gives 17.7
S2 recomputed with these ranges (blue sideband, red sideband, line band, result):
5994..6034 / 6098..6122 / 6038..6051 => 0.4 Angstrom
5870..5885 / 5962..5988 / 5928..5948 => 0.4 Angstrom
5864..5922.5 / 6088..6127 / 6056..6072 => 2.1 Angstrom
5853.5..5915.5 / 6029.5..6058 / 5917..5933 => 0.6 Angstrom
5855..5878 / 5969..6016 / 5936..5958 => 1.9 Angstrom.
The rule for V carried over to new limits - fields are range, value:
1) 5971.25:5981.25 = 15.6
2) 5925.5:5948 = 15.3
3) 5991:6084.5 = 16.9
